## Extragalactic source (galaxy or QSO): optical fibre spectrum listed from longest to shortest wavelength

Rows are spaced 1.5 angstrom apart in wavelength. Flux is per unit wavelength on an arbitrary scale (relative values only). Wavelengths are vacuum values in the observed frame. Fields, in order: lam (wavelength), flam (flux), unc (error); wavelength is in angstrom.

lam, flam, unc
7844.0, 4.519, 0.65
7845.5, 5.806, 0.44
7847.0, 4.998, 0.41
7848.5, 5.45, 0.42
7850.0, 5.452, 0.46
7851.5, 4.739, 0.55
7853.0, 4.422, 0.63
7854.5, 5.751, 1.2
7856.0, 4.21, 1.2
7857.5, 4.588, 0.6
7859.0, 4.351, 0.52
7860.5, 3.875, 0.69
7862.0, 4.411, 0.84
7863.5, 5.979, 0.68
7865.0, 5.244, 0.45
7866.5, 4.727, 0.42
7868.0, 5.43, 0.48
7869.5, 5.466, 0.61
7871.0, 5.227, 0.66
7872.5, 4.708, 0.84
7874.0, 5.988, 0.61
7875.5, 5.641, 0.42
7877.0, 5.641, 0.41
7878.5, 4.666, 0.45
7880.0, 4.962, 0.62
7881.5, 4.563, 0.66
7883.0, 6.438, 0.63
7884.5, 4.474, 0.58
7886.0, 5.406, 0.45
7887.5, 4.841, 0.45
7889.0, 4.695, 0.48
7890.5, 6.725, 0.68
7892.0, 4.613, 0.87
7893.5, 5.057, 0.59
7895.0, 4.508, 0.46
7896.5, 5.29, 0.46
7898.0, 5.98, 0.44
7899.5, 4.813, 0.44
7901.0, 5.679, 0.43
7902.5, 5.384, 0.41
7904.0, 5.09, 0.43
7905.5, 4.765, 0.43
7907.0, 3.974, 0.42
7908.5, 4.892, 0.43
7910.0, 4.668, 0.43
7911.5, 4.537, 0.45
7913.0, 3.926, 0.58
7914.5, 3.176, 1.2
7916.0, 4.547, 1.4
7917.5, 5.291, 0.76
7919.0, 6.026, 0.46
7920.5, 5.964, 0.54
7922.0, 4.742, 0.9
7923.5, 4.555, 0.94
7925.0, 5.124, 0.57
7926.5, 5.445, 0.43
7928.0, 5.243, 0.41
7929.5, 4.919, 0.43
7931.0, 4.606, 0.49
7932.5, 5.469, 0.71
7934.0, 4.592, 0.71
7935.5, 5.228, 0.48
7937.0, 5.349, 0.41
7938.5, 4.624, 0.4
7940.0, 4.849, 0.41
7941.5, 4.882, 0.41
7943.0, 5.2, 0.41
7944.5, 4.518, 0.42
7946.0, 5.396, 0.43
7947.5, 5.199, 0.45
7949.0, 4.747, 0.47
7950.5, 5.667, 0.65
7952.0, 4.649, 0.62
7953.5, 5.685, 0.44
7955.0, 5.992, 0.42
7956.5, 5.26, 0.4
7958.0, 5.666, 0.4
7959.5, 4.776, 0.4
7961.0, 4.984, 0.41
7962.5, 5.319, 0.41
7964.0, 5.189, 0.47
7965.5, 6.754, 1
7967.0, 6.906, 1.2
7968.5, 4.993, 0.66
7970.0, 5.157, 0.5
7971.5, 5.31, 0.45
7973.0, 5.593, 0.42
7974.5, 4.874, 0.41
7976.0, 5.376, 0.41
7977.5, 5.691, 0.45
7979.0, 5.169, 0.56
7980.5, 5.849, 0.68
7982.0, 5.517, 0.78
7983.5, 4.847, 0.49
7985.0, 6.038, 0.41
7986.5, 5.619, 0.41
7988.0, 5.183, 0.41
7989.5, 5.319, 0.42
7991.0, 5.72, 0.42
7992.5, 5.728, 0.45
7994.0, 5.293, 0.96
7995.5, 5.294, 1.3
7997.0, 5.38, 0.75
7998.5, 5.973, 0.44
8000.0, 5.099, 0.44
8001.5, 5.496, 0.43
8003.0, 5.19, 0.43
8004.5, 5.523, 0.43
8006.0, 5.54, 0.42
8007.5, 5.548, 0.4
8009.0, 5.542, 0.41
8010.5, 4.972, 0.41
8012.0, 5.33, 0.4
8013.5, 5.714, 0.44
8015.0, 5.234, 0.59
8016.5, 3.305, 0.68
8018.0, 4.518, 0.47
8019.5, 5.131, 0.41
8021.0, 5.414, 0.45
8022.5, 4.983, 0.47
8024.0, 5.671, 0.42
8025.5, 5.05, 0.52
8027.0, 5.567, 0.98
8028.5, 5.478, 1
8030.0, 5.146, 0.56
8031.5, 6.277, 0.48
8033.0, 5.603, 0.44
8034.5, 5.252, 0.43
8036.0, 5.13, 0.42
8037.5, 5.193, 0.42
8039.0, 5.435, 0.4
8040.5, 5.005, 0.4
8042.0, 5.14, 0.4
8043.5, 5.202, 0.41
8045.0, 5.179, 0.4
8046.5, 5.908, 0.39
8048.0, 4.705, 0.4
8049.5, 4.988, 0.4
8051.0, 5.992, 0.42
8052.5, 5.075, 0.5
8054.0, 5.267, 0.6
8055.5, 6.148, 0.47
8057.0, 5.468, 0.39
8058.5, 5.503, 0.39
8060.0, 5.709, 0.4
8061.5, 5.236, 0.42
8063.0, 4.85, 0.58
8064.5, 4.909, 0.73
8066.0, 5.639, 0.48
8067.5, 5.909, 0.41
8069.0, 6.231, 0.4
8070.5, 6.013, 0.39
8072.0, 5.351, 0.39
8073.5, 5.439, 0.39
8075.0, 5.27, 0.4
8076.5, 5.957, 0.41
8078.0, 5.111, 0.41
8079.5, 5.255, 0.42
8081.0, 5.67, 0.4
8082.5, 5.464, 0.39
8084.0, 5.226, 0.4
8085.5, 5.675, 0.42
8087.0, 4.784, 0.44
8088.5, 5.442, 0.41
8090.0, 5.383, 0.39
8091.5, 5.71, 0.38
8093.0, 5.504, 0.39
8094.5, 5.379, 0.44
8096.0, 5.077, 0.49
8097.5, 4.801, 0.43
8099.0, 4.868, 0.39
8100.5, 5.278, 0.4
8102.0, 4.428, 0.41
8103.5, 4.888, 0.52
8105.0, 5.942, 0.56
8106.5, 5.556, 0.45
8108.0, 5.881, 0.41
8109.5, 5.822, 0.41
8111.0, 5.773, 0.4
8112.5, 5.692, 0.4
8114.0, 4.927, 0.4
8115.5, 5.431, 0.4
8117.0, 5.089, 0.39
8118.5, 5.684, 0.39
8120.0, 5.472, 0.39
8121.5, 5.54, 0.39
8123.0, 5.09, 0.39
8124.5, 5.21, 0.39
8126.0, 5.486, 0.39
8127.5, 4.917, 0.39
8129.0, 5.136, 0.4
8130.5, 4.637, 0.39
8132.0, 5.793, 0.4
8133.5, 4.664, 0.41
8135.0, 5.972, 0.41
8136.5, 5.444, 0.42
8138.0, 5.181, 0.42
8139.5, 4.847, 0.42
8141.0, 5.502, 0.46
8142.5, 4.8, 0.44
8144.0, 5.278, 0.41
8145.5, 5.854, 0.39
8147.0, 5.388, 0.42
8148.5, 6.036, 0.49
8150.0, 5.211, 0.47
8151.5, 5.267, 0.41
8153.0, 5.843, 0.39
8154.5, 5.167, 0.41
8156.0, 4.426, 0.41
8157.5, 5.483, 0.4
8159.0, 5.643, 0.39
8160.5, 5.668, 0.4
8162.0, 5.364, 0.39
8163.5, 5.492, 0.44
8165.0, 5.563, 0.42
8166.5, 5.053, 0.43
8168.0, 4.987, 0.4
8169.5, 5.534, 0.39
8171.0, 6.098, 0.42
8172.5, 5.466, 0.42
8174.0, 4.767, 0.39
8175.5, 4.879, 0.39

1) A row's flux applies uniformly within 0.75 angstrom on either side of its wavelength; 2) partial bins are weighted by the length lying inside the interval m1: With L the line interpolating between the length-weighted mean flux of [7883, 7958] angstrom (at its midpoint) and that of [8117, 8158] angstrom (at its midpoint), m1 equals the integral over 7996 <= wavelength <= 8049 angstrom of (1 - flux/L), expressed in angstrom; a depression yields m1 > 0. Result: -1.16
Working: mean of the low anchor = 5.05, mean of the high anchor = 5.3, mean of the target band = 5.28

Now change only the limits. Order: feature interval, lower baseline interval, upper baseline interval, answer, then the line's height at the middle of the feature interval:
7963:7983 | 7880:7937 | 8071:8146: -1.7 angstrom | 5.11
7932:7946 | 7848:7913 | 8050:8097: 0.5 angstrom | 5.17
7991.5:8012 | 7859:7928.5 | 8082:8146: -1.0 angstrom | 5.18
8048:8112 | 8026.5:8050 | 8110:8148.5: -1.1 angstrom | 5.33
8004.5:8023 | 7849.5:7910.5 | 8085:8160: 0.3 angstrom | 5.21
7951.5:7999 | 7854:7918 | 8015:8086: -2.7 angstrom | 5.18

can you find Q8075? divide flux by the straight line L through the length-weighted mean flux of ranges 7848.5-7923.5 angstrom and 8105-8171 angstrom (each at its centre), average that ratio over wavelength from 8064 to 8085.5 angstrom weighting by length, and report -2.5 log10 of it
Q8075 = -0.05 mag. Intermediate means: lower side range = 5.01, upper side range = 5.38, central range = 5.54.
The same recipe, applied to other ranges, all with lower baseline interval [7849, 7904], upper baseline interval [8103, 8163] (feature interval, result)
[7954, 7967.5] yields -0.09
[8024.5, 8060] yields -0.02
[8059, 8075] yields -0.04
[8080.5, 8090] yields -0.01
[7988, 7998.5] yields -0.05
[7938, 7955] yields 0.02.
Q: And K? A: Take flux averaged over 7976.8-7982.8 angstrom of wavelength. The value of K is 5.55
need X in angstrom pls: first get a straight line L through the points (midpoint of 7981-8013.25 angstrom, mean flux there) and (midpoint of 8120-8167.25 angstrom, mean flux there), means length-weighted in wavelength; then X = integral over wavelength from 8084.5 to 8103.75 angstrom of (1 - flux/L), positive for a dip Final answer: 0.7 angstrom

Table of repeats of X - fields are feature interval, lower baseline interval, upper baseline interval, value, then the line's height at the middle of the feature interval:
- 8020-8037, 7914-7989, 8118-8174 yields -0.4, 5.28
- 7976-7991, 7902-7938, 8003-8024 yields -1.2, 5.07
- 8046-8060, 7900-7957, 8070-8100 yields -0.4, 5.29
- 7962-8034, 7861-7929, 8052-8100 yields -1.9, 5.27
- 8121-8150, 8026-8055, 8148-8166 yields 0.6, 5.4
